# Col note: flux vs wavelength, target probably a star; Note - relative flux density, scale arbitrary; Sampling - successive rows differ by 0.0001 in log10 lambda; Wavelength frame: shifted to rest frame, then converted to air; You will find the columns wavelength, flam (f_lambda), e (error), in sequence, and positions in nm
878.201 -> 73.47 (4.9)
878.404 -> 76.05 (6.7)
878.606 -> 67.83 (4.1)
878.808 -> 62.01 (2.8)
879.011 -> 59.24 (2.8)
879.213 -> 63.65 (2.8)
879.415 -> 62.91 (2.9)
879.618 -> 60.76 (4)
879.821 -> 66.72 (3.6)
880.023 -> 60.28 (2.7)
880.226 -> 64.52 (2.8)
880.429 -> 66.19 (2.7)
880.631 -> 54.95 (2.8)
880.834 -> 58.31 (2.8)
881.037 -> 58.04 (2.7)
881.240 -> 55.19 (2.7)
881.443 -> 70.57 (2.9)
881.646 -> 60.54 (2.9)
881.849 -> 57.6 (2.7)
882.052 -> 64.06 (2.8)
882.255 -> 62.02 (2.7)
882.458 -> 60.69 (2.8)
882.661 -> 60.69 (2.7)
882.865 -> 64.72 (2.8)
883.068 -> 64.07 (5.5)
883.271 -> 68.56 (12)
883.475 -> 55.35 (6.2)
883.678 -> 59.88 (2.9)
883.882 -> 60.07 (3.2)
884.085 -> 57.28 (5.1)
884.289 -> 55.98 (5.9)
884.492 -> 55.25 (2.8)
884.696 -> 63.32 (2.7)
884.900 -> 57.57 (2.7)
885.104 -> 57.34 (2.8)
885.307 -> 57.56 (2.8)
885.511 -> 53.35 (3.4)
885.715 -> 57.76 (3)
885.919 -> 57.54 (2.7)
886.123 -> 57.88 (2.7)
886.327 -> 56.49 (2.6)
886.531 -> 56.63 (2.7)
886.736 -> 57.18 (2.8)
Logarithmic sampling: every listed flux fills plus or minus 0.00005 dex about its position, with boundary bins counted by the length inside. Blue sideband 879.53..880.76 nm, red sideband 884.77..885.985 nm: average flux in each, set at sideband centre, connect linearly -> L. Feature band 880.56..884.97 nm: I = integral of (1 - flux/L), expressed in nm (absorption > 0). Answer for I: -0.05 nm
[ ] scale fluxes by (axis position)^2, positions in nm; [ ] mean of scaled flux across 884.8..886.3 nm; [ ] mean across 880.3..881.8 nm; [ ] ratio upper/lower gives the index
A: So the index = 1.0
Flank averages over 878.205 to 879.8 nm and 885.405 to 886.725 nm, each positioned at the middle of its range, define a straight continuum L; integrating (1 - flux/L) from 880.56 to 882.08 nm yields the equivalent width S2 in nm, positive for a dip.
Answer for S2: 0.06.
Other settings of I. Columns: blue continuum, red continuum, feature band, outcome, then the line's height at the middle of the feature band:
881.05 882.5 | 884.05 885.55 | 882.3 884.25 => -0.056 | 59.4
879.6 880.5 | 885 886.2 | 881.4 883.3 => -0.062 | 61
